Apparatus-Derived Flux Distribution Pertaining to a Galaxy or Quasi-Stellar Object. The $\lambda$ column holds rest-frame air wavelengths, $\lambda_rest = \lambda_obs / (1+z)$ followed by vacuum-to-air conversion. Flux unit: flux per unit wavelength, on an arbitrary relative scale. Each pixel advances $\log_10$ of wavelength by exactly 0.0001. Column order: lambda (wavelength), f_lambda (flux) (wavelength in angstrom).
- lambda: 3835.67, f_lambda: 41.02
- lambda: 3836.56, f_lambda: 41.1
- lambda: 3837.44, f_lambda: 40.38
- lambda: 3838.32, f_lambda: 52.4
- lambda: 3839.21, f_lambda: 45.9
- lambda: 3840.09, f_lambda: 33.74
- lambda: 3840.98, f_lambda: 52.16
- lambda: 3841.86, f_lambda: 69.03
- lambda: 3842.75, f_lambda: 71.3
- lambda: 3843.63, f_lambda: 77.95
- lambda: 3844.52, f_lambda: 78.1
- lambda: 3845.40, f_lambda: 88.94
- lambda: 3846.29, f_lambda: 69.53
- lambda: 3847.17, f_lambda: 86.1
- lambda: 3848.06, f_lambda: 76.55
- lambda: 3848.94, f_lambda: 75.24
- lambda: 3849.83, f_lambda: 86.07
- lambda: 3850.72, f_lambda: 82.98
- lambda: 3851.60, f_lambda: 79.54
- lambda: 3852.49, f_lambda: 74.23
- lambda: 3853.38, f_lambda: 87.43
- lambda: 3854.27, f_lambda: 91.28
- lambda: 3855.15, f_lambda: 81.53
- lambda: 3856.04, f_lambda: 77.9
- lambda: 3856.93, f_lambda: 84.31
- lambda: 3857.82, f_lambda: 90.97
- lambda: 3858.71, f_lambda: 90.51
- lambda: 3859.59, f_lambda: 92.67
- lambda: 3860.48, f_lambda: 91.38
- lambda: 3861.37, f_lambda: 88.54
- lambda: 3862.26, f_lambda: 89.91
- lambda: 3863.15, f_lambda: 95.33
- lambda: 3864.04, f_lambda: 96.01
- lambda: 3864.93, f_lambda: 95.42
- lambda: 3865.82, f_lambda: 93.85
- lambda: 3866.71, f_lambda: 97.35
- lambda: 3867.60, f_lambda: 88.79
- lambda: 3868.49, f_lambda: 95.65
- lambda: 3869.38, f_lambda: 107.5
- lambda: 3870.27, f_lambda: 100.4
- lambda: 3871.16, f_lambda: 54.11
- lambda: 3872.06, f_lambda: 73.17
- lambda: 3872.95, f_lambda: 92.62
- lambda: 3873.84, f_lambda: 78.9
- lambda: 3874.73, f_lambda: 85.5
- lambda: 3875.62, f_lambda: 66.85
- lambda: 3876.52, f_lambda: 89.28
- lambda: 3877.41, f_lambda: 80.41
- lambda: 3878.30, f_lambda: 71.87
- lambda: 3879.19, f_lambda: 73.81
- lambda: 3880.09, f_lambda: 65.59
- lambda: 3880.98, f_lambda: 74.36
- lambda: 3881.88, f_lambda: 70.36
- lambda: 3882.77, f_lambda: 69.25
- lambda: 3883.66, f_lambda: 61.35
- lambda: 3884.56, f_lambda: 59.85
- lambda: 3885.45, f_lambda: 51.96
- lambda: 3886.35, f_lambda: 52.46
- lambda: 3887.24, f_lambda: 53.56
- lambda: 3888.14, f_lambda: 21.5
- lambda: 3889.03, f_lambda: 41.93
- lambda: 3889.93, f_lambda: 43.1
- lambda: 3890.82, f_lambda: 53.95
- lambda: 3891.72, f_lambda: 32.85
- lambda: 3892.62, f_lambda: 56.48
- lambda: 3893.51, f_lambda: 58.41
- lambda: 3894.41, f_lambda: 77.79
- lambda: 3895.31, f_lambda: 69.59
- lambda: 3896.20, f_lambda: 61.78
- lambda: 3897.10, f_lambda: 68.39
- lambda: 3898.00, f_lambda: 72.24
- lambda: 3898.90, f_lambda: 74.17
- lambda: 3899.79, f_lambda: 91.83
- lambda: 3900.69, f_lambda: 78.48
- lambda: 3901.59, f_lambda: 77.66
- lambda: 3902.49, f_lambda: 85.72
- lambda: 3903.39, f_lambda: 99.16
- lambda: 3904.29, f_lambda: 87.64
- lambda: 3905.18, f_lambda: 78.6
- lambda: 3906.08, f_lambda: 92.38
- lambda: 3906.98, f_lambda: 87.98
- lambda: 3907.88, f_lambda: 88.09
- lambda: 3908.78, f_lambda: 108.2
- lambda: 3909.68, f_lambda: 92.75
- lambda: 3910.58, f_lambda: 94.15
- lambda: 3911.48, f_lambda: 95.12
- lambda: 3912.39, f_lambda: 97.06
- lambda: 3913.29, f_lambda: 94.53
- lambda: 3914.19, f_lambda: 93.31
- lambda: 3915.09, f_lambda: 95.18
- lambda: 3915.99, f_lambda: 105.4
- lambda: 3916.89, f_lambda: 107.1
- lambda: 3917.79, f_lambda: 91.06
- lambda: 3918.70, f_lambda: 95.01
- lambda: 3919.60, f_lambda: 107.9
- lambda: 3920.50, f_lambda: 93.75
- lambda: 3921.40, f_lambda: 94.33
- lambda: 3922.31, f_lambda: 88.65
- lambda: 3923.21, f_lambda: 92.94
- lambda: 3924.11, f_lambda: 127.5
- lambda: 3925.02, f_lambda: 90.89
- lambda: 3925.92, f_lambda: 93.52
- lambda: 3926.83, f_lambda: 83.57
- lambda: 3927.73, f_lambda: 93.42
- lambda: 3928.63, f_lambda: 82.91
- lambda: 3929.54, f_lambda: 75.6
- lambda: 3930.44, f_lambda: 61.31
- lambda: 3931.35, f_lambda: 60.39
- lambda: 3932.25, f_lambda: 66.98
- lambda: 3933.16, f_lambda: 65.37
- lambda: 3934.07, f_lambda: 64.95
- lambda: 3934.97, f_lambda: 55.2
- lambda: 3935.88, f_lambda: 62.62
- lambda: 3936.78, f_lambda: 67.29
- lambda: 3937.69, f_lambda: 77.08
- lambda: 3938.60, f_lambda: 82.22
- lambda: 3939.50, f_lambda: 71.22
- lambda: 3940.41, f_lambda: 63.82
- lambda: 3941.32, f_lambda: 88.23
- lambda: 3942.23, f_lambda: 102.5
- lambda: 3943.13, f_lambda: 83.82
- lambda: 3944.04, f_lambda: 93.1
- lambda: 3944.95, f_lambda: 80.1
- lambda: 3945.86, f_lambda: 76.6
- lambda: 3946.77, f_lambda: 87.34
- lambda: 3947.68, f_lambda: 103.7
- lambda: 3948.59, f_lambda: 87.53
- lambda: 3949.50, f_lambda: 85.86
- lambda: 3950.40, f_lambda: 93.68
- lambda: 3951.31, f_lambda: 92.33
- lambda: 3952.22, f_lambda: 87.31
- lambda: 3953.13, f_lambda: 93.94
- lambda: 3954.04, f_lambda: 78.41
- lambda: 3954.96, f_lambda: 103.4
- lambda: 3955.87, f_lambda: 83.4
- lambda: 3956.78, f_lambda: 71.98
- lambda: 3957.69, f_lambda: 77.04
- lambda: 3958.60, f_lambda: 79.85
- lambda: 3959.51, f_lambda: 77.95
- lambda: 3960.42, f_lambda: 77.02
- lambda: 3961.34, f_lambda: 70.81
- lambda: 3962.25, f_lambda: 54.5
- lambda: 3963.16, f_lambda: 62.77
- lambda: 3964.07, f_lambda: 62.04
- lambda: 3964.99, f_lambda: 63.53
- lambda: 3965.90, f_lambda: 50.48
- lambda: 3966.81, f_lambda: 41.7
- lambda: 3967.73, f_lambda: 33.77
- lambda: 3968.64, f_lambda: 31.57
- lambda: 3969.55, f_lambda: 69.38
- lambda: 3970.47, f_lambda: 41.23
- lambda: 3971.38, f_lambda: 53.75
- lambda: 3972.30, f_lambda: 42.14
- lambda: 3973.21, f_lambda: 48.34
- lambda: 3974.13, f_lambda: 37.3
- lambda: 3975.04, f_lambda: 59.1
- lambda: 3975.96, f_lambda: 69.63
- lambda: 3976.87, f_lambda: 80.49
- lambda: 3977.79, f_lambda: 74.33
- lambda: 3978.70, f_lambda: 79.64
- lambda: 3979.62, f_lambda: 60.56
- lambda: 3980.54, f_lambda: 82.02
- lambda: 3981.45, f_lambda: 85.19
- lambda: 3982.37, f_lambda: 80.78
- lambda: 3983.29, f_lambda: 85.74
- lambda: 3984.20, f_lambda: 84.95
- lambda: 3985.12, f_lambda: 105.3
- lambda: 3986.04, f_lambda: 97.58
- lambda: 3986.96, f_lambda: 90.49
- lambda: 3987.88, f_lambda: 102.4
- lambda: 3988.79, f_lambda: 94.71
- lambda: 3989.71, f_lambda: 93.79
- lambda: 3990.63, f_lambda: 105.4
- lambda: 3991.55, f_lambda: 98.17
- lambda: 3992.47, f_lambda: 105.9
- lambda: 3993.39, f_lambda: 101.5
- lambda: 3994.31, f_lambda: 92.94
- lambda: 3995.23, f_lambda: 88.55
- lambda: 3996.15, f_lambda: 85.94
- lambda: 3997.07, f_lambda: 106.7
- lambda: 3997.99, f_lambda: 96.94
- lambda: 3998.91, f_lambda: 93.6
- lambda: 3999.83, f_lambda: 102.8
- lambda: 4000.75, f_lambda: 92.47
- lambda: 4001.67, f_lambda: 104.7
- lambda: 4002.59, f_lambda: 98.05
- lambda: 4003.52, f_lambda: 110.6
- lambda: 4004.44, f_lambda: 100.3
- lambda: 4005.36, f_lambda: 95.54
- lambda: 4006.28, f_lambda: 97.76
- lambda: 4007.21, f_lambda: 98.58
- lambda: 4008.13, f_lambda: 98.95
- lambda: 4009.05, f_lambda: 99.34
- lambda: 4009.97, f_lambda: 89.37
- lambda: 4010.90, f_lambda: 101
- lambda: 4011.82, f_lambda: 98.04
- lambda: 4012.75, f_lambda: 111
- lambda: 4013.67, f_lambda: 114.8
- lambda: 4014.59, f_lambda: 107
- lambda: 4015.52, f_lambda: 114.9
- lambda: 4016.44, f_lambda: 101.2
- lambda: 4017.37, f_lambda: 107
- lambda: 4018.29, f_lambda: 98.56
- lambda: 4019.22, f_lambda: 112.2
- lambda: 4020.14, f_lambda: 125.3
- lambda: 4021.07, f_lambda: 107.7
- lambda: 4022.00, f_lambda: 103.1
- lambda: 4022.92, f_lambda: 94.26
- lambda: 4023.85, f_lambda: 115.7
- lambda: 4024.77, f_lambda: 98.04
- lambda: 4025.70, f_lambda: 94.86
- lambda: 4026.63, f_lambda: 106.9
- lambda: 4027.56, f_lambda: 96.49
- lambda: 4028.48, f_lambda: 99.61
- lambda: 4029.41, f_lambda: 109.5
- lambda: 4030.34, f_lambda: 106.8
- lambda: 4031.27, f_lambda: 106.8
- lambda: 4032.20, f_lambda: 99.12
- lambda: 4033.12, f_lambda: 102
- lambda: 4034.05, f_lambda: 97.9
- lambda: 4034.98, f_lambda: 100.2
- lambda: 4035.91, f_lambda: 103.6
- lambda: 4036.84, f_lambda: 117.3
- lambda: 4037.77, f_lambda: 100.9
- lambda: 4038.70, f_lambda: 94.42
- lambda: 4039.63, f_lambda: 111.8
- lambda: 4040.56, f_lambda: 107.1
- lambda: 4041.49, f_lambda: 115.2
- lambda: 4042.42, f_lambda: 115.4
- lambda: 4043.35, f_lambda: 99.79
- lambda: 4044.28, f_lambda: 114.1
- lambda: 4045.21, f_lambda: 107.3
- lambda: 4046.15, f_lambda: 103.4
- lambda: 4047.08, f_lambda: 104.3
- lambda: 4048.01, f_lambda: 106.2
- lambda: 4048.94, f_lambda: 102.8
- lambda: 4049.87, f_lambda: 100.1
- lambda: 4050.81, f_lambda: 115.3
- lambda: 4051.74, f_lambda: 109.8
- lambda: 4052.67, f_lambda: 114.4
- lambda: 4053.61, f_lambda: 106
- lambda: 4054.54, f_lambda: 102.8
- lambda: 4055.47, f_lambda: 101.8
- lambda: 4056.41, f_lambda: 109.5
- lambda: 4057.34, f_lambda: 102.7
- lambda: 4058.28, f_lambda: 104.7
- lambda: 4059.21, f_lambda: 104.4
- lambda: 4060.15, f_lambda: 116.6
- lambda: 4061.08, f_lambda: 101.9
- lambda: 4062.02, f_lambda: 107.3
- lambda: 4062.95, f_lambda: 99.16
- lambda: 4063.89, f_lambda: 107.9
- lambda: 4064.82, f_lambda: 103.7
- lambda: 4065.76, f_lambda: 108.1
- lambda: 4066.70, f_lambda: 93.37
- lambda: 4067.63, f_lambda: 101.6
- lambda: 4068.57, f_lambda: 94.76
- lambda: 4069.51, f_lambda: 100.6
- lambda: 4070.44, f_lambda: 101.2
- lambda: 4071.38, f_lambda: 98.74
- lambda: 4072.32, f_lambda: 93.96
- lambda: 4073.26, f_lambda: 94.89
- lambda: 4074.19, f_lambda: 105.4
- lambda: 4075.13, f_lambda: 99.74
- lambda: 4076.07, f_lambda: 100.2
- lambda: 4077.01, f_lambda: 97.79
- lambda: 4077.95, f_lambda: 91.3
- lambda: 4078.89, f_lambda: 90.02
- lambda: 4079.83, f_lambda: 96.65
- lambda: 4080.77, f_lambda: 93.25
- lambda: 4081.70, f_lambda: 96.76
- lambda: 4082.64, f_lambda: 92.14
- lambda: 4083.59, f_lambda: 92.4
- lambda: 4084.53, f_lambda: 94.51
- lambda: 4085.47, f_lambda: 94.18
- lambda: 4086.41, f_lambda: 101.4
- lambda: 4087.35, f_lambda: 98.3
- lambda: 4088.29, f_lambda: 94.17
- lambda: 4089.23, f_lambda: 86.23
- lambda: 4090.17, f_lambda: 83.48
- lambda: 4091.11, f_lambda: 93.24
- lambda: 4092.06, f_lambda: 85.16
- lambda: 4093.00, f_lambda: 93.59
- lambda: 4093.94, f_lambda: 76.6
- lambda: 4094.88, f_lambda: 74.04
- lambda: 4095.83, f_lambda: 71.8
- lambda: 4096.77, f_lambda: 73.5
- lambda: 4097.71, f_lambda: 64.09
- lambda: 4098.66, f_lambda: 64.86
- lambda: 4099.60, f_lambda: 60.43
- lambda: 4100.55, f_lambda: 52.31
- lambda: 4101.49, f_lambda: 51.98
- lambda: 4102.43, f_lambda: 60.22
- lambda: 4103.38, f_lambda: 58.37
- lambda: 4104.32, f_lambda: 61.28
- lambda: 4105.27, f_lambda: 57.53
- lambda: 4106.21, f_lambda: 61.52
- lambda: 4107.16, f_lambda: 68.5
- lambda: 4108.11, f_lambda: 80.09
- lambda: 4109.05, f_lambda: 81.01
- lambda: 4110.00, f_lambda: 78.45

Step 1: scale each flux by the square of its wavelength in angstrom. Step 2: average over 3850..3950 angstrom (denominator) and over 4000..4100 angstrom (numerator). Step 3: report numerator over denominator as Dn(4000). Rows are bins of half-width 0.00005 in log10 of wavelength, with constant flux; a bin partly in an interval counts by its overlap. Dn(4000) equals 1.33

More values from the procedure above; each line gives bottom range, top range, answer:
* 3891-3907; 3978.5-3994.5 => 1.29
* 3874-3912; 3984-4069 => 1.53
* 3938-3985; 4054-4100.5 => 1.35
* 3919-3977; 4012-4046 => 1.47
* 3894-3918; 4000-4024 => 1.25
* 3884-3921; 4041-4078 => 1.45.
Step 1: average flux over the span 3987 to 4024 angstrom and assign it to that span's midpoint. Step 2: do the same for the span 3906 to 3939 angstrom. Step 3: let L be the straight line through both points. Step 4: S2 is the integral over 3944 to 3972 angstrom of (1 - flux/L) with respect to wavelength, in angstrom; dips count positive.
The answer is 6.12 angstrom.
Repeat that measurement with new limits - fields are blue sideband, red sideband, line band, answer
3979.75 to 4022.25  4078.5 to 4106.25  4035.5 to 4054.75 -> -3.8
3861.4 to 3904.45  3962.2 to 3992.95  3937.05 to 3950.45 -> -2.3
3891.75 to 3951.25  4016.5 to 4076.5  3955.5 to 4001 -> 8.3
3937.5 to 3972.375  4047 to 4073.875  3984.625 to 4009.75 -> -3.6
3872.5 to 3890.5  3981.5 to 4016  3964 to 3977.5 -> 5.7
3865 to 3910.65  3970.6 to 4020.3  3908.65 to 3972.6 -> 1.9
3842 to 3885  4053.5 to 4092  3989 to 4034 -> -3.8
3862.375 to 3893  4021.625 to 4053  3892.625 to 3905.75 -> 0.0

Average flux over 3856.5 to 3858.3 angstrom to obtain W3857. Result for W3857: 87.6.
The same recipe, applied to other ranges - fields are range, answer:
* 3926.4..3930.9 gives 79.4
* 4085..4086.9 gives 97.9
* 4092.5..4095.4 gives 81.3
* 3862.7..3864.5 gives 95.6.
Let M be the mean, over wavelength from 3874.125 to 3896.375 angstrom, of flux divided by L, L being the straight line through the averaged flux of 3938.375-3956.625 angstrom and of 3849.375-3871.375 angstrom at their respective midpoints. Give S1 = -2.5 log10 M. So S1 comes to 0.39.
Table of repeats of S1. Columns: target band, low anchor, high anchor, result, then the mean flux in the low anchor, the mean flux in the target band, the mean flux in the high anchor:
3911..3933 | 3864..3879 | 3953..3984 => -0.195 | 85.9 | 90.8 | 66.4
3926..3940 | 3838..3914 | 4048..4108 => 0.129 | 77.1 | 71.9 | 91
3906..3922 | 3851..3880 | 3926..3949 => -0.196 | 85.9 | 96.3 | 77.7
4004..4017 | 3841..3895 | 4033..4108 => -0.153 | 75.8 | 102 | 94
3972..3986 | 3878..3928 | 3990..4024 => 0.300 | 79.3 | 72.8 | 102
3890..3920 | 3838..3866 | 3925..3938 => -0.117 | 79.6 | 83.4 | 72.8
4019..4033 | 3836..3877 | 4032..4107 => -0.151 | 79.4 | 105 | 94.4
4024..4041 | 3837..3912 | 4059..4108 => -0.213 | 76.1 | 103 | 87.6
